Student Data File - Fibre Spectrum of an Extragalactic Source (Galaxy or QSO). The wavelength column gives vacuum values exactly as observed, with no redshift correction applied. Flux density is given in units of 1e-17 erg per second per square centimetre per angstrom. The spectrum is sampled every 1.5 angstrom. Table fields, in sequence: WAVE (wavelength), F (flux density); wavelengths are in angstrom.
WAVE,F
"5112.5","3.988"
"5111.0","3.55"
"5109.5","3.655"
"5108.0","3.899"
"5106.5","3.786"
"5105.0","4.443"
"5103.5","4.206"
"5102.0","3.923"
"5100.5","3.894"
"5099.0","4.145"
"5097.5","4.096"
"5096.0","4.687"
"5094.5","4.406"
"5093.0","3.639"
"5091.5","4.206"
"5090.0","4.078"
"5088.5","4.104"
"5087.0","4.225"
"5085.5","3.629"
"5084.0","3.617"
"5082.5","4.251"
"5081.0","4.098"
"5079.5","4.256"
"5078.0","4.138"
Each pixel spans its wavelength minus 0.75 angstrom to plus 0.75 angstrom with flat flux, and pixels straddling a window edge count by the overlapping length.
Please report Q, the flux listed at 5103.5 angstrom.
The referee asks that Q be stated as 4.206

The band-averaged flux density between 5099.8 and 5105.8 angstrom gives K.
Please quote 4.12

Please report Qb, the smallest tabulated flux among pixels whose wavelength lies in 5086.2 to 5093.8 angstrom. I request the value 3.639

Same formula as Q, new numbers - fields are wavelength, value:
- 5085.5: 3.629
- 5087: 4.225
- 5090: 4.078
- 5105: 4.443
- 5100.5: 3.894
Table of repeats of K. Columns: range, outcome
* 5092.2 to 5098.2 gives 4.21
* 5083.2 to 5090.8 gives 3.93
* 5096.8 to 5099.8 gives 4.12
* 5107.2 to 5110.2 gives 3.78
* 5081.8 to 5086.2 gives 3.83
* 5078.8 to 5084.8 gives 4.05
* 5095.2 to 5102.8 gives 4.15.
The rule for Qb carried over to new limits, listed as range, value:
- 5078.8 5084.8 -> 3.617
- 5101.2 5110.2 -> 3.655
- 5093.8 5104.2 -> 3.894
